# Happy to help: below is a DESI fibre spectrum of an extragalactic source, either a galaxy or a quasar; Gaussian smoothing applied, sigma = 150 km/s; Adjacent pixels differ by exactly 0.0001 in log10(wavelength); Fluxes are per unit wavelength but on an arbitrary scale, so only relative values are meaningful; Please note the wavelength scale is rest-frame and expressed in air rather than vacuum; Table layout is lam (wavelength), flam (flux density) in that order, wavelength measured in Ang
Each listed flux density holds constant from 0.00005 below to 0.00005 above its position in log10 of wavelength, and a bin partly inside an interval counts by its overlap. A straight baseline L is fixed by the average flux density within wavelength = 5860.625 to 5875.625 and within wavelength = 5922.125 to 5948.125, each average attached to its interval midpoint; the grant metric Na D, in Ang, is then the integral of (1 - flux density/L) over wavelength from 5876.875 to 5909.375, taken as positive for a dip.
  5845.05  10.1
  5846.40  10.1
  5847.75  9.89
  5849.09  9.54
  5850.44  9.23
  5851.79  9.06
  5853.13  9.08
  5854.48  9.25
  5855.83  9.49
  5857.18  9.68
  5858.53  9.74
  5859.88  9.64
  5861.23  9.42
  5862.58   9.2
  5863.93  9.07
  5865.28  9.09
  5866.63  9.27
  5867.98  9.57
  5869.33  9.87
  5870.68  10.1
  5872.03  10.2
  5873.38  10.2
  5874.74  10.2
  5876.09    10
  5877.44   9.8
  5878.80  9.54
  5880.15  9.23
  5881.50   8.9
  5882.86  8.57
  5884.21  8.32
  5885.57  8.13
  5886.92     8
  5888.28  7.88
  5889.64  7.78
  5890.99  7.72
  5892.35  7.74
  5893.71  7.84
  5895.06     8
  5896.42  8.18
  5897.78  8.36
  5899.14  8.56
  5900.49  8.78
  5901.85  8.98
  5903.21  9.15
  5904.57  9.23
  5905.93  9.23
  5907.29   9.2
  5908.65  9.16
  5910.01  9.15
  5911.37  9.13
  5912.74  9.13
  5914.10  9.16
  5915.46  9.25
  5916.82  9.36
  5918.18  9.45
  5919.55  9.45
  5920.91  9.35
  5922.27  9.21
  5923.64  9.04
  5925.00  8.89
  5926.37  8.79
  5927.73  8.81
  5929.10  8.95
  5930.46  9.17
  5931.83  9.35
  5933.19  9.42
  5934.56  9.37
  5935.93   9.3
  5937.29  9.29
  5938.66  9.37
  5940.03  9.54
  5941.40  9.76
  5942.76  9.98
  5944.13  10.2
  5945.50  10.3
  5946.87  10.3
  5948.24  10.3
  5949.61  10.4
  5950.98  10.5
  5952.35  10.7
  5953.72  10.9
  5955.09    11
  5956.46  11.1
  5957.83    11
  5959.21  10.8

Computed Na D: 3.4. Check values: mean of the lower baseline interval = 9.66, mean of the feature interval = 8.59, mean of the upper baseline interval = 9.45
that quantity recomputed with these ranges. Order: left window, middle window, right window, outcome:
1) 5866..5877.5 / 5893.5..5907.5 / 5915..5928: 1.2 Ang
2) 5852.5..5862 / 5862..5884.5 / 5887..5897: -2.0 Ang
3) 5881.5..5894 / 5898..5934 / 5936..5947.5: -0.6 Ang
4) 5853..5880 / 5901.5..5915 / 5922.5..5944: 0.4 Ang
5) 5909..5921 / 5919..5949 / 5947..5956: 1.5 Ang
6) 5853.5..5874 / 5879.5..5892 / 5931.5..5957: 1.9 Ang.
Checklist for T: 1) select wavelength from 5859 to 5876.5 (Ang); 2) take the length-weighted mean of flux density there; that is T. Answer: 9.68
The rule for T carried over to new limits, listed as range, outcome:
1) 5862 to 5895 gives 8.99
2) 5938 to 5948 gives 9.94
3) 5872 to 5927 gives 8.92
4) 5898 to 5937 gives 9.14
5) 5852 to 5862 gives 9.45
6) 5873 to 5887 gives 9.2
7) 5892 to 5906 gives 8.54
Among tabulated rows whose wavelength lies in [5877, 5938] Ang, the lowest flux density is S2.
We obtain 7.72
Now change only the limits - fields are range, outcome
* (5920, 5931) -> 8.79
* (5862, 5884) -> 8.57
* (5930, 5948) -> 9.17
